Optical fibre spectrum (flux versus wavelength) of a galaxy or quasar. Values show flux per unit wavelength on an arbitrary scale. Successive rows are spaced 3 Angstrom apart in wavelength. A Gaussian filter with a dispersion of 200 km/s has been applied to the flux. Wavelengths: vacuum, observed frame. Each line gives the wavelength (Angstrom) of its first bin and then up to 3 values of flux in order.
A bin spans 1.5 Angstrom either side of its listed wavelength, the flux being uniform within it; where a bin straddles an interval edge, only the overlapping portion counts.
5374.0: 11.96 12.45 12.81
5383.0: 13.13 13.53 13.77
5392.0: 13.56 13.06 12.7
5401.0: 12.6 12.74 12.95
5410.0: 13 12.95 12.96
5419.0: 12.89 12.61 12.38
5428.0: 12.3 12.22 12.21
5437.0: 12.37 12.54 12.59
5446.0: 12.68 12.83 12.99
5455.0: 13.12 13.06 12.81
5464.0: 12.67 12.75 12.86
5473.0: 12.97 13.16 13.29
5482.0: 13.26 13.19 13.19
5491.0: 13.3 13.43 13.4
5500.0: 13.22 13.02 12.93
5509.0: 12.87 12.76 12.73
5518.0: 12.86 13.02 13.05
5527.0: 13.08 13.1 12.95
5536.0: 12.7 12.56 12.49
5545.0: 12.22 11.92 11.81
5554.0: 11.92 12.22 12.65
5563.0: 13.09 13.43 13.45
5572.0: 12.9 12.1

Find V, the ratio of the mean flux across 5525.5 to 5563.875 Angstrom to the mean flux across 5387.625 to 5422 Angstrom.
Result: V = 1.0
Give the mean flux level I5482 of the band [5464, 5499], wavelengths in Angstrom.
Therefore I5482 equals 13.1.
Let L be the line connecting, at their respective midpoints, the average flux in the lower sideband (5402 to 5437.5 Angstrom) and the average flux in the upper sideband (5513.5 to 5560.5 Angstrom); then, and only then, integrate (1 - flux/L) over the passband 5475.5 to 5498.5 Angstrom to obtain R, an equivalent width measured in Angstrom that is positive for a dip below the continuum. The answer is -1.2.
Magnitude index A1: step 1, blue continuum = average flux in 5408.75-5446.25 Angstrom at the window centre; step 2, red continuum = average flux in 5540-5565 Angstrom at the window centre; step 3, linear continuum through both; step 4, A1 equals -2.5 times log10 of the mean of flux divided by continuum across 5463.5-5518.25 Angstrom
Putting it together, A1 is -0.05 mag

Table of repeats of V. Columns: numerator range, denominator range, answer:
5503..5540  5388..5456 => 1.01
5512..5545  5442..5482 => 0.99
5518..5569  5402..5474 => 1.00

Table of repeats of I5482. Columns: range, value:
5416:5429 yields 12.6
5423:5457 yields 12.6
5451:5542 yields 13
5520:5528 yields 13.1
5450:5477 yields 12.9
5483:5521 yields 13.1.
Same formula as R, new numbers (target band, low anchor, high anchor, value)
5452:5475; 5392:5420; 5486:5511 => 0.3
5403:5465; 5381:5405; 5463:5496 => 2.0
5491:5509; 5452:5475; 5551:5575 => -0.5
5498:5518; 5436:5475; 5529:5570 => -0.4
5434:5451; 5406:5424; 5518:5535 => 0.4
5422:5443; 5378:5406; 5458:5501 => 1.2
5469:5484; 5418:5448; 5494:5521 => -0.4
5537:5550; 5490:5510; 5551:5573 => 0.6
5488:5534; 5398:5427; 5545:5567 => -2.0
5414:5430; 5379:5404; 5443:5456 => 0.4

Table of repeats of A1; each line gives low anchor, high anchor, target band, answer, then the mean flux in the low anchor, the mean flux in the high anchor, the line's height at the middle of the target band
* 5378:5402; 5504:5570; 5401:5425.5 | 0.02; 13.1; 12.7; 13.1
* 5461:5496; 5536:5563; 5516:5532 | -0.04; 13.1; 12.3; 12.6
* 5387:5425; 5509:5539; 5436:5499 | 0.00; 13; 12.9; 12.9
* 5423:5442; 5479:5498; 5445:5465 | -0.01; 12.4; 13.3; 12.7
